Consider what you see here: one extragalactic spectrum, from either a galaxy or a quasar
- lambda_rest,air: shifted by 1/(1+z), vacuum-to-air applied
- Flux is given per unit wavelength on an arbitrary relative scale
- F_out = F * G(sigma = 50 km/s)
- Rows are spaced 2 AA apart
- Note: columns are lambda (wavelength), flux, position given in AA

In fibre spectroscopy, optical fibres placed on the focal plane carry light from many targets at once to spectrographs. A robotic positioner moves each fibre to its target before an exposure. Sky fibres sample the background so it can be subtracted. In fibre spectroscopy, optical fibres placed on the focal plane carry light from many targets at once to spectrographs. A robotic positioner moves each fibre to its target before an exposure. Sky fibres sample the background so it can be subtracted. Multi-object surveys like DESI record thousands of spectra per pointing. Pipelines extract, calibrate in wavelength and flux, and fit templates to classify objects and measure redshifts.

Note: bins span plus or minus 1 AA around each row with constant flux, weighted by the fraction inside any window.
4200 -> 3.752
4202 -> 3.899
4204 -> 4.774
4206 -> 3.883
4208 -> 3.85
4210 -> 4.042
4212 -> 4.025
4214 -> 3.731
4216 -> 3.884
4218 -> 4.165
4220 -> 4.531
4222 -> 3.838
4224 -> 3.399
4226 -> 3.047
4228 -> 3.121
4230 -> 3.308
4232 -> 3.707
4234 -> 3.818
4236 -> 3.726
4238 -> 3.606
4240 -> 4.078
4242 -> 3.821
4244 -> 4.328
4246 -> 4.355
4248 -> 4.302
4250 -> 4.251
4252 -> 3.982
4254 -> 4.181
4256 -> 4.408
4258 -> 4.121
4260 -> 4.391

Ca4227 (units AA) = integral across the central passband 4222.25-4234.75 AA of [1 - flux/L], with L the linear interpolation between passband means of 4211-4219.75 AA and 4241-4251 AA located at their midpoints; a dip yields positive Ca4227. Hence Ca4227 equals 2.06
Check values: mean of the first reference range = 4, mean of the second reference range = 4.21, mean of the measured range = 3.42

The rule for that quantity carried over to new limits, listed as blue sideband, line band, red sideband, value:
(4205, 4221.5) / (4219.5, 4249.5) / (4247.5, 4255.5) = 2.30 AA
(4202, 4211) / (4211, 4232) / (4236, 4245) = 1.71 AA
